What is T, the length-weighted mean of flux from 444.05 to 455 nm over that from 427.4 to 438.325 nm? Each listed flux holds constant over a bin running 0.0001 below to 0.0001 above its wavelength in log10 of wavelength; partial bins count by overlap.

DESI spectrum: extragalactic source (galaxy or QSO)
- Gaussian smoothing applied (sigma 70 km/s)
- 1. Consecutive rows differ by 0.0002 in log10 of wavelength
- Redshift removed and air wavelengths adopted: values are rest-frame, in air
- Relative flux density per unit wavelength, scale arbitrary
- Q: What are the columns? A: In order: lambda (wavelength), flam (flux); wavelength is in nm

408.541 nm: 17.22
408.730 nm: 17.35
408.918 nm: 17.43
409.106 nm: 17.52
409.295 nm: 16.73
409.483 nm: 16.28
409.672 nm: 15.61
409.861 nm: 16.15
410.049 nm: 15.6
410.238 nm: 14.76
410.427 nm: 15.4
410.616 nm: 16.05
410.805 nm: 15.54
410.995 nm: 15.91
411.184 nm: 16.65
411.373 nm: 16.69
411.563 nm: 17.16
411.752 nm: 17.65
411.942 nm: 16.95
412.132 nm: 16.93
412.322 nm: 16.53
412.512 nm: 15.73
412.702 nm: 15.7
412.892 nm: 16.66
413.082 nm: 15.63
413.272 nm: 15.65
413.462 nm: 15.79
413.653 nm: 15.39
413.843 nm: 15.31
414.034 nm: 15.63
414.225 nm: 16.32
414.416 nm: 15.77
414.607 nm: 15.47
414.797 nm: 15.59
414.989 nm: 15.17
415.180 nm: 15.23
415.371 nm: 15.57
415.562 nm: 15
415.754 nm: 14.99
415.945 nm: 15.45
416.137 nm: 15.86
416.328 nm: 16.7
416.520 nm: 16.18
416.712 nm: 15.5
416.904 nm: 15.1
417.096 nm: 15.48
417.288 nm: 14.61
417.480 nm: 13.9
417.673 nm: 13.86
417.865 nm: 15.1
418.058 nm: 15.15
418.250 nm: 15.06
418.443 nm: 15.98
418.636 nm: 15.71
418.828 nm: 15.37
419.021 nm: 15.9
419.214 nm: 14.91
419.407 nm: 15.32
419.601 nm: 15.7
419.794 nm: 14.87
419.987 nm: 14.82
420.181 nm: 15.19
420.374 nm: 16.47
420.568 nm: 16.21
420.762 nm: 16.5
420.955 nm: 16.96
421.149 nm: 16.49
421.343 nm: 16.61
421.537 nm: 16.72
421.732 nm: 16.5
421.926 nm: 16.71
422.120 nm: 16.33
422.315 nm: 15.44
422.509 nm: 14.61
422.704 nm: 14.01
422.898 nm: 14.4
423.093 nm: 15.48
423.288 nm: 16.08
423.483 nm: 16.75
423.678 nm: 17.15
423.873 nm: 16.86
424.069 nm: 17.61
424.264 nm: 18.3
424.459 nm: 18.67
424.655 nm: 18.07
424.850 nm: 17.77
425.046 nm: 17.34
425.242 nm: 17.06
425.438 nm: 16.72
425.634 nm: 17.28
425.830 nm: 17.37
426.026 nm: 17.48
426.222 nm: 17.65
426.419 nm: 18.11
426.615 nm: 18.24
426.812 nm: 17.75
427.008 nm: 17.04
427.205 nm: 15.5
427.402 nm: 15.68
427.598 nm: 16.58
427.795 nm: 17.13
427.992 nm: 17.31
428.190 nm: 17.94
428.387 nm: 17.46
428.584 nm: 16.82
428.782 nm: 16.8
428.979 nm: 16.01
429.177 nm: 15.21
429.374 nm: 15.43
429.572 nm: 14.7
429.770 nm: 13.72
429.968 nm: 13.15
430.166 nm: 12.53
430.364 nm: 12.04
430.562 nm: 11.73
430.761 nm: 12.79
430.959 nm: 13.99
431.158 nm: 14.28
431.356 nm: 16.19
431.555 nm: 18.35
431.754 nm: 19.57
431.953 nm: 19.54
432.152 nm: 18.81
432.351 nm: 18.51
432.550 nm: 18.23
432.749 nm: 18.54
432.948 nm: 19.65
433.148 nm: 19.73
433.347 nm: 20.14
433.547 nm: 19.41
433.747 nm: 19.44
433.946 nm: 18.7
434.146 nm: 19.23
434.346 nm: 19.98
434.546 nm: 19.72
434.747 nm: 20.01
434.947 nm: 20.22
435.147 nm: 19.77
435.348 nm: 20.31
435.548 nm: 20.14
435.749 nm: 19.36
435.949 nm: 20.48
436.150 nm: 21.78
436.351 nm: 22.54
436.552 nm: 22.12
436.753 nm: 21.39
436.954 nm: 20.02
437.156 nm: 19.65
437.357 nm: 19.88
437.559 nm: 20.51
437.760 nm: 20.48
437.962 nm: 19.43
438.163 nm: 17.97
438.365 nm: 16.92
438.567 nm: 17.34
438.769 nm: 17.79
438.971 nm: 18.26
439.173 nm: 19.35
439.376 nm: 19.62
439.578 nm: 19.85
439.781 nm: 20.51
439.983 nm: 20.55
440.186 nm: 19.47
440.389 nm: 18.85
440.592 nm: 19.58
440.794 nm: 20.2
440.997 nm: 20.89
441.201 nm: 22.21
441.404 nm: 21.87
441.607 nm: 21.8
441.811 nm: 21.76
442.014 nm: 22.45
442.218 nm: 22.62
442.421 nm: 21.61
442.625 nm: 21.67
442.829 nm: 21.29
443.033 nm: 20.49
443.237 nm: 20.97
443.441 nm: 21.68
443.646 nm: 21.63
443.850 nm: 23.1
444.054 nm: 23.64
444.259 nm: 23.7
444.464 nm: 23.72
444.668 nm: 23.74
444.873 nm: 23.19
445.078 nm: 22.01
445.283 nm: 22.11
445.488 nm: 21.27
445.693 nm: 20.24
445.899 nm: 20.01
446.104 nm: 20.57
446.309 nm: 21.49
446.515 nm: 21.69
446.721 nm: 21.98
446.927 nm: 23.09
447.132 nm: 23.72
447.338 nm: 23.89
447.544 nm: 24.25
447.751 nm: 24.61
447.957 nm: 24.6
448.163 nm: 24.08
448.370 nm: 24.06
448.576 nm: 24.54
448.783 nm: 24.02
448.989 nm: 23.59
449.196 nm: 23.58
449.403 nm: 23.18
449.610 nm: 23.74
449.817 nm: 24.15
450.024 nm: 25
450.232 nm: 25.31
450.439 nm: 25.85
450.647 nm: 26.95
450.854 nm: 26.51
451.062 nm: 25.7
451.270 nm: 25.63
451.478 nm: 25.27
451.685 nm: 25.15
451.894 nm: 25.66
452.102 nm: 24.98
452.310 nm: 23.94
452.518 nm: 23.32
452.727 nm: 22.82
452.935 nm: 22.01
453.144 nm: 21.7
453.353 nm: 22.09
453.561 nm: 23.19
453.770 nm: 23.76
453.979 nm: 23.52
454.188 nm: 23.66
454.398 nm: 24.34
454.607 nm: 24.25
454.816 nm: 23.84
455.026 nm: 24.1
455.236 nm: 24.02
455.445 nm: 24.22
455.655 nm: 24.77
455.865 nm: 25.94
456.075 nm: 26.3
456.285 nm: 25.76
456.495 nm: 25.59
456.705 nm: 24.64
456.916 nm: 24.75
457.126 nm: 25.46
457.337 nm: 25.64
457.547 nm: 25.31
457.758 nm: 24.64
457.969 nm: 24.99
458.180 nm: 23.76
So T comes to 1.3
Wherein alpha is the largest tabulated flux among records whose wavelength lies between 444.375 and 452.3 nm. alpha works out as 26.95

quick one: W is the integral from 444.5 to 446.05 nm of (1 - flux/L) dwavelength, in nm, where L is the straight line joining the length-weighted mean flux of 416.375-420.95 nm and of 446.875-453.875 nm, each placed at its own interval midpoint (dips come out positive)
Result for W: 0.07 nm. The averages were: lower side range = 15.4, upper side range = 24.2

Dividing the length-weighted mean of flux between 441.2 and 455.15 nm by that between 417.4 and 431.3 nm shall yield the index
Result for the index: 1.46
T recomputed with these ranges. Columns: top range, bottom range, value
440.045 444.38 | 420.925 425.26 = 1.30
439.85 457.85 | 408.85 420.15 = 1.48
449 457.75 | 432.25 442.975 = 1.22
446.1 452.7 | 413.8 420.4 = 1.58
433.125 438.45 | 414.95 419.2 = 1.31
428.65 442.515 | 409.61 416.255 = 1.18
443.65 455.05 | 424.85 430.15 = 1.43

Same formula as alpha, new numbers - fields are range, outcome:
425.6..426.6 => 18.11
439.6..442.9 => 22.62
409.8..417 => 17.65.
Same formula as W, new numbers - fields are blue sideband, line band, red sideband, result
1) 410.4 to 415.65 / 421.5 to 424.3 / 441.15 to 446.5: 0.274 nm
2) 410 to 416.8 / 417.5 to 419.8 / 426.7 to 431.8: 0.083 nm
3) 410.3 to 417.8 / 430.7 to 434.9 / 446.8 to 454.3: 0.356 nm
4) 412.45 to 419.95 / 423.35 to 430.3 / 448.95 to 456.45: 0.508 nm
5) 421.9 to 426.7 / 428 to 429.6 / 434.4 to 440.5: 0.129 nm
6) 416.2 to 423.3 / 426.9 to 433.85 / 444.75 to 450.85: 0.738 nm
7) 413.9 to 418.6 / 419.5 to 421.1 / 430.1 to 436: 0.016 nm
